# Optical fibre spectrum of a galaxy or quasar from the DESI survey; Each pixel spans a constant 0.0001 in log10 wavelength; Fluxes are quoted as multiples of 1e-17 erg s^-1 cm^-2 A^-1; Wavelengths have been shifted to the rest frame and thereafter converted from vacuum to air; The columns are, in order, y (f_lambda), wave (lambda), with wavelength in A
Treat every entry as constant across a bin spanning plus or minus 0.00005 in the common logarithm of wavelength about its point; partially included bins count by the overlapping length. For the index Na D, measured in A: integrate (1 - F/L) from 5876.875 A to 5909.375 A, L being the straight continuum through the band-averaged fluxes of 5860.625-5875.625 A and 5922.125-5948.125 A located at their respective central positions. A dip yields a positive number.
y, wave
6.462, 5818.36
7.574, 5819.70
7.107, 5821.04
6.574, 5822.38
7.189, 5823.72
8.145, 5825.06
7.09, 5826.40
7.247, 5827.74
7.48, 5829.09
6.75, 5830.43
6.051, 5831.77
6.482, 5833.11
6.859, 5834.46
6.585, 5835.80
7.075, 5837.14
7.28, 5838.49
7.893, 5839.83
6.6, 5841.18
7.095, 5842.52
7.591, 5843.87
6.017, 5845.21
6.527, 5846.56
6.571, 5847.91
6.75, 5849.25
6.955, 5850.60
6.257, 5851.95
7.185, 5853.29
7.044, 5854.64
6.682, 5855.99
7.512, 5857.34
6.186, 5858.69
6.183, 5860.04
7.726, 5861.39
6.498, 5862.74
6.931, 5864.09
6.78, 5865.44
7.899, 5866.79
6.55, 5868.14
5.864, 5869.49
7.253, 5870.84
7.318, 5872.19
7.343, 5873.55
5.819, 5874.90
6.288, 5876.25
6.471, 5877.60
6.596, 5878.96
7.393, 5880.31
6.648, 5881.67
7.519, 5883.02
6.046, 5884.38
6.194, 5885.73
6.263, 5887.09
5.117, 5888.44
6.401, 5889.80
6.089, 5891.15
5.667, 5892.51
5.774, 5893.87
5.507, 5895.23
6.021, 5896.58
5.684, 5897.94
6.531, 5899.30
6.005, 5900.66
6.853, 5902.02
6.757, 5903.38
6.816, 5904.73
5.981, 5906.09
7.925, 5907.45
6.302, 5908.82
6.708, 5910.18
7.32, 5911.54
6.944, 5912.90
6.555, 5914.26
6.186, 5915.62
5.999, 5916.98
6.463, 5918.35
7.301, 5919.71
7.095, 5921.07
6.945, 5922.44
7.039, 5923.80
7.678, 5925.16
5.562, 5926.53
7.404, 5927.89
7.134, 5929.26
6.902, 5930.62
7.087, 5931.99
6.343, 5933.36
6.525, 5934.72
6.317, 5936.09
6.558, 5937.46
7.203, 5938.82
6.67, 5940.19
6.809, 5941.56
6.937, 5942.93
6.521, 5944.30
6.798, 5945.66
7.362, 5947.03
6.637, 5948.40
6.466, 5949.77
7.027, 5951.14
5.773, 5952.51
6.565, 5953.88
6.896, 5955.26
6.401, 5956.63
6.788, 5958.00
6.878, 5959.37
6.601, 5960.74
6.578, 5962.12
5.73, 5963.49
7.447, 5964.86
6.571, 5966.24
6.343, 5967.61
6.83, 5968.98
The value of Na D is 2.4 A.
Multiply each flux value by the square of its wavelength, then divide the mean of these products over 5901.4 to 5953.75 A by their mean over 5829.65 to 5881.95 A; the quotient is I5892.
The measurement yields 1.02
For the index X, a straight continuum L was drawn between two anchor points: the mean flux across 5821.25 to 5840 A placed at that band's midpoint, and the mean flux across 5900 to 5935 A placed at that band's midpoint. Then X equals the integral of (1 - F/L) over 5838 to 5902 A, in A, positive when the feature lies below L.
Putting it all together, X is 2.8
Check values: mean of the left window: 7.03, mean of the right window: 6.77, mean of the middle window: 6.61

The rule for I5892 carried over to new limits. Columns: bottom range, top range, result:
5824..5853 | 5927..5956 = 1.01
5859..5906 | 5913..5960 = 1.06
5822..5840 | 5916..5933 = 1.01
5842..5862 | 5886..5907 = 0.91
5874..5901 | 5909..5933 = 1.11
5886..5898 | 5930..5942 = 1.16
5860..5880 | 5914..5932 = 1.02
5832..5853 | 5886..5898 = 0.87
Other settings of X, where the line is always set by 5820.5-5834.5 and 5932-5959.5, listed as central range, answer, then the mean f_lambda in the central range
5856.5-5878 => 0.32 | 6.79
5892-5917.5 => 1.45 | 6.41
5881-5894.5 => 1.31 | 6.17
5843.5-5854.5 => 0.35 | 6.73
